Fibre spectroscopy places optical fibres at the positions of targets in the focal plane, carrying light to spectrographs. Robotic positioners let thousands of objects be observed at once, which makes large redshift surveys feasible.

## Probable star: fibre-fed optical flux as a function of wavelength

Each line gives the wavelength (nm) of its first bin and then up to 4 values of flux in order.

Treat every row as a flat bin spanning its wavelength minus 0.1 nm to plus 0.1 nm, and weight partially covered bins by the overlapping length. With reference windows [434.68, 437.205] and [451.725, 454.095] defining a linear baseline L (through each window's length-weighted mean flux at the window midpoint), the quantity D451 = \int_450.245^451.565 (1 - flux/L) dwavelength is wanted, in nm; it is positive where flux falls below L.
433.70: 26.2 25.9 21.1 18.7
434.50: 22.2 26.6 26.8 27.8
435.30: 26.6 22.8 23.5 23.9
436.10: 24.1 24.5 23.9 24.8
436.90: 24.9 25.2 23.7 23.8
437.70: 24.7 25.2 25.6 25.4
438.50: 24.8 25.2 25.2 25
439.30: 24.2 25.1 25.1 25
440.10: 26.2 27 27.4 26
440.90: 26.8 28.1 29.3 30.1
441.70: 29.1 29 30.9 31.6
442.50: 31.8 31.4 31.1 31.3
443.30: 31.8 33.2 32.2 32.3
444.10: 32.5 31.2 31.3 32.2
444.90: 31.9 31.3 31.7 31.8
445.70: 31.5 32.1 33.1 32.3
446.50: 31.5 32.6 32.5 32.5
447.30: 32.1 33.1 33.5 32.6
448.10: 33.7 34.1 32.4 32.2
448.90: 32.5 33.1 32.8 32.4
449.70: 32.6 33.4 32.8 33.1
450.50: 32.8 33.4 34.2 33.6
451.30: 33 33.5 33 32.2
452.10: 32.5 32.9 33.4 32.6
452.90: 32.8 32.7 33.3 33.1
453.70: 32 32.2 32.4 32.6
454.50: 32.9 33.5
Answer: -0.07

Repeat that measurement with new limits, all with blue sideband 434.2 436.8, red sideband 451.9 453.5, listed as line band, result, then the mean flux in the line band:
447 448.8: -0.14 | 32.9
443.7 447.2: -0.33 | 32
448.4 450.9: -0.12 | 32.8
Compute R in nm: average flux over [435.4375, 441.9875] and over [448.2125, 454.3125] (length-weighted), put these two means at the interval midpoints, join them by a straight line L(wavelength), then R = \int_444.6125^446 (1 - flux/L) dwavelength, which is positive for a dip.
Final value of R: -0.111 nm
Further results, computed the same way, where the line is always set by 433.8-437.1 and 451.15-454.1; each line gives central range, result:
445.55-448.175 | -0.23 nm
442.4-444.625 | -0.28 nm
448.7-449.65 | -0.05 nm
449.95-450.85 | -0.04 nm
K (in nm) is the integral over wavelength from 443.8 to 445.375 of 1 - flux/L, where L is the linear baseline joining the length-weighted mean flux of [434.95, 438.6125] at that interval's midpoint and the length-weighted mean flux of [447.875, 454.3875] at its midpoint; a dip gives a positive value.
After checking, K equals -0.14 nm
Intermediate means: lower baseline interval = 24.8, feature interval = 31.8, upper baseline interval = 32.9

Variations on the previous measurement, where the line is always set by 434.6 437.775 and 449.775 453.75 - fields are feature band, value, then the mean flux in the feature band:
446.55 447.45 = -0.06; 32.4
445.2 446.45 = -0.09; 32.1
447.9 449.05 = -0.06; 33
